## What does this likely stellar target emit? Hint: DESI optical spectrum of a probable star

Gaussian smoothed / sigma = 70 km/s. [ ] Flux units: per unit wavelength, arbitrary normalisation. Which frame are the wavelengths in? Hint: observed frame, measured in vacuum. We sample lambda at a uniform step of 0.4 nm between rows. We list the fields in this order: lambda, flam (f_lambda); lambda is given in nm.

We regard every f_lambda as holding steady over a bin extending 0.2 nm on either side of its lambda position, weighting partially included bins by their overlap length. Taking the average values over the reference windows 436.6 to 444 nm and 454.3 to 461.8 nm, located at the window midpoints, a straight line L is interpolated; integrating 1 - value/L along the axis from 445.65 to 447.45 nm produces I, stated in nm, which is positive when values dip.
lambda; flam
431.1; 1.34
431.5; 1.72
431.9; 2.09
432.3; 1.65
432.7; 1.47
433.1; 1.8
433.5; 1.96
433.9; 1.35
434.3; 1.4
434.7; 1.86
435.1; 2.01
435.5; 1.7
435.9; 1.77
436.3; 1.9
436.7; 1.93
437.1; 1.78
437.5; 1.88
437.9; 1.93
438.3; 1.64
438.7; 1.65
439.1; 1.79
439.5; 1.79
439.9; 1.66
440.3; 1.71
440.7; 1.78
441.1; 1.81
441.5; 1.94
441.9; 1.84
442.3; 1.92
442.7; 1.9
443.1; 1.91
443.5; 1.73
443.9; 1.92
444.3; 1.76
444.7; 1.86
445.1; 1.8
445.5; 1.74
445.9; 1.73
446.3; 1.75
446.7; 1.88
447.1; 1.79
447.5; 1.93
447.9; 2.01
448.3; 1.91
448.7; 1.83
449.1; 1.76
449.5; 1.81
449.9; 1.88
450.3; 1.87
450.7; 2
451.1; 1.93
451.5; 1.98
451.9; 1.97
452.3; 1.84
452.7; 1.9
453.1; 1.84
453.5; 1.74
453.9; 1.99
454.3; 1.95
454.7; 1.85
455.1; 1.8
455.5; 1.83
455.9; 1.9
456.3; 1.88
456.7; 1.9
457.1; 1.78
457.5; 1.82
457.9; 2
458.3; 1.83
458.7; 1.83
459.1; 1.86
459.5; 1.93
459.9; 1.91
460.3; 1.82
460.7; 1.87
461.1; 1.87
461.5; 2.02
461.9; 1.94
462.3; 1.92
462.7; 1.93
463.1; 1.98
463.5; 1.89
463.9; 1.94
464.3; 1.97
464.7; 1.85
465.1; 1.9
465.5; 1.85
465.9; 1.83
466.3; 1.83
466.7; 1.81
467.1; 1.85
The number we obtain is 0.04 nm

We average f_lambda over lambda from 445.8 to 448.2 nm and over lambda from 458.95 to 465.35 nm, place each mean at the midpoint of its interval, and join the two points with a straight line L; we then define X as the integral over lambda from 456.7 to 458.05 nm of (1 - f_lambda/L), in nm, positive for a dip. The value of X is 0.020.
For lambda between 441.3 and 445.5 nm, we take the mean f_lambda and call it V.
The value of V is 1.85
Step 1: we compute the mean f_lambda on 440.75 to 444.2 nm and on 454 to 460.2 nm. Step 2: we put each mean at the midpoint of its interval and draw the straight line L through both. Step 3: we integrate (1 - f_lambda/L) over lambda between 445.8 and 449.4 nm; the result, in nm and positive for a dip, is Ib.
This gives 0.04 nm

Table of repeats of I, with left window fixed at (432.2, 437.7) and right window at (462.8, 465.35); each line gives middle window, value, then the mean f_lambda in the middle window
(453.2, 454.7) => -0.02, 1.88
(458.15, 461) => 0.04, 1.87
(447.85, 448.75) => -0.04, 1.92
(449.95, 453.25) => -0.12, 1.92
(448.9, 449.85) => 0.02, 1.8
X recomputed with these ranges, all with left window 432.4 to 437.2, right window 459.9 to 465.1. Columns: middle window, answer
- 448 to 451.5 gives -0.09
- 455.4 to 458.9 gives 0.03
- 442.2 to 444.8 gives -0.08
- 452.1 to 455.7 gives 0.00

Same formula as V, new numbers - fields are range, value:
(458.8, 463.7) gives 1.91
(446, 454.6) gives 1.88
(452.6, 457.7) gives 1.86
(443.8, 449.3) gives 1.83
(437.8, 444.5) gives 1.8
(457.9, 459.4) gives 1.87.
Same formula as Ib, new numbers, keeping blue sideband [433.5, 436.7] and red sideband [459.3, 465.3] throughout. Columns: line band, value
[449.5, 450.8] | -0.039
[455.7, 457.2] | 0.006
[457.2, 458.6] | 0.012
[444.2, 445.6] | 0.007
